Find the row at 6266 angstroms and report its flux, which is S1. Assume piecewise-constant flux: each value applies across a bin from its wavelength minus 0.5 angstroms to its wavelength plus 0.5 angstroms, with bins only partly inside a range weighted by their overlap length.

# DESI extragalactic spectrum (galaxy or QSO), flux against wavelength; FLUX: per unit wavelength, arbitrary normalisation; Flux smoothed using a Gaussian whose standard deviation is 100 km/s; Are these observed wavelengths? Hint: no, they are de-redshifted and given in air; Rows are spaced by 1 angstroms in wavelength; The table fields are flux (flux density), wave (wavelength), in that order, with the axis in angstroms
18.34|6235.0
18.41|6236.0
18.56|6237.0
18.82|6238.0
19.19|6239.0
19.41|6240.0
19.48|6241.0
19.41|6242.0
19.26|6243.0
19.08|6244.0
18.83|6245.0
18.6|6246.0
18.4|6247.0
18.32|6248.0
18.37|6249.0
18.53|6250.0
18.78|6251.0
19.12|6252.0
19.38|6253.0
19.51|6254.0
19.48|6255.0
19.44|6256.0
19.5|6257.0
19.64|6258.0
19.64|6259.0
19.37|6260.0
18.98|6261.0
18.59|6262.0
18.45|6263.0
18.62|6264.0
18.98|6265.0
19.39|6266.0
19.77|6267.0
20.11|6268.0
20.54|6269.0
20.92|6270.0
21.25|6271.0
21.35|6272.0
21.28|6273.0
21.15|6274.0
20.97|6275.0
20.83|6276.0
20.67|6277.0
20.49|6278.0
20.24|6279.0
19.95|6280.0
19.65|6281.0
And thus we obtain 19.39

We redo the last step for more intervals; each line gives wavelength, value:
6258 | 19.64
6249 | 18.37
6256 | 19.44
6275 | 20.97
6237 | 18.56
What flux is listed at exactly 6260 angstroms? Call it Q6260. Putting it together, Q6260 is 19.37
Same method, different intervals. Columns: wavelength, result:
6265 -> 18.98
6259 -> 19.64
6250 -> 18.53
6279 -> 20.24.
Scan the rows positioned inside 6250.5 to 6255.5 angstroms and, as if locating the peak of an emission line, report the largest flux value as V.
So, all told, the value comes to 19.51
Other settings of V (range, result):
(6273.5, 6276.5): 21.15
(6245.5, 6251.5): 18.78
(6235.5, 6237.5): 18.56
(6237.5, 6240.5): 19.41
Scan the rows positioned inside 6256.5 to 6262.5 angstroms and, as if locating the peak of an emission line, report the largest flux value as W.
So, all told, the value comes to 19.64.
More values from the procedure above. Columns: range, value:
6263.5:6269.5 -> 20.54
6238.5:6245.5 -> 19.48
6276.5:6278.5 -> 20.67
